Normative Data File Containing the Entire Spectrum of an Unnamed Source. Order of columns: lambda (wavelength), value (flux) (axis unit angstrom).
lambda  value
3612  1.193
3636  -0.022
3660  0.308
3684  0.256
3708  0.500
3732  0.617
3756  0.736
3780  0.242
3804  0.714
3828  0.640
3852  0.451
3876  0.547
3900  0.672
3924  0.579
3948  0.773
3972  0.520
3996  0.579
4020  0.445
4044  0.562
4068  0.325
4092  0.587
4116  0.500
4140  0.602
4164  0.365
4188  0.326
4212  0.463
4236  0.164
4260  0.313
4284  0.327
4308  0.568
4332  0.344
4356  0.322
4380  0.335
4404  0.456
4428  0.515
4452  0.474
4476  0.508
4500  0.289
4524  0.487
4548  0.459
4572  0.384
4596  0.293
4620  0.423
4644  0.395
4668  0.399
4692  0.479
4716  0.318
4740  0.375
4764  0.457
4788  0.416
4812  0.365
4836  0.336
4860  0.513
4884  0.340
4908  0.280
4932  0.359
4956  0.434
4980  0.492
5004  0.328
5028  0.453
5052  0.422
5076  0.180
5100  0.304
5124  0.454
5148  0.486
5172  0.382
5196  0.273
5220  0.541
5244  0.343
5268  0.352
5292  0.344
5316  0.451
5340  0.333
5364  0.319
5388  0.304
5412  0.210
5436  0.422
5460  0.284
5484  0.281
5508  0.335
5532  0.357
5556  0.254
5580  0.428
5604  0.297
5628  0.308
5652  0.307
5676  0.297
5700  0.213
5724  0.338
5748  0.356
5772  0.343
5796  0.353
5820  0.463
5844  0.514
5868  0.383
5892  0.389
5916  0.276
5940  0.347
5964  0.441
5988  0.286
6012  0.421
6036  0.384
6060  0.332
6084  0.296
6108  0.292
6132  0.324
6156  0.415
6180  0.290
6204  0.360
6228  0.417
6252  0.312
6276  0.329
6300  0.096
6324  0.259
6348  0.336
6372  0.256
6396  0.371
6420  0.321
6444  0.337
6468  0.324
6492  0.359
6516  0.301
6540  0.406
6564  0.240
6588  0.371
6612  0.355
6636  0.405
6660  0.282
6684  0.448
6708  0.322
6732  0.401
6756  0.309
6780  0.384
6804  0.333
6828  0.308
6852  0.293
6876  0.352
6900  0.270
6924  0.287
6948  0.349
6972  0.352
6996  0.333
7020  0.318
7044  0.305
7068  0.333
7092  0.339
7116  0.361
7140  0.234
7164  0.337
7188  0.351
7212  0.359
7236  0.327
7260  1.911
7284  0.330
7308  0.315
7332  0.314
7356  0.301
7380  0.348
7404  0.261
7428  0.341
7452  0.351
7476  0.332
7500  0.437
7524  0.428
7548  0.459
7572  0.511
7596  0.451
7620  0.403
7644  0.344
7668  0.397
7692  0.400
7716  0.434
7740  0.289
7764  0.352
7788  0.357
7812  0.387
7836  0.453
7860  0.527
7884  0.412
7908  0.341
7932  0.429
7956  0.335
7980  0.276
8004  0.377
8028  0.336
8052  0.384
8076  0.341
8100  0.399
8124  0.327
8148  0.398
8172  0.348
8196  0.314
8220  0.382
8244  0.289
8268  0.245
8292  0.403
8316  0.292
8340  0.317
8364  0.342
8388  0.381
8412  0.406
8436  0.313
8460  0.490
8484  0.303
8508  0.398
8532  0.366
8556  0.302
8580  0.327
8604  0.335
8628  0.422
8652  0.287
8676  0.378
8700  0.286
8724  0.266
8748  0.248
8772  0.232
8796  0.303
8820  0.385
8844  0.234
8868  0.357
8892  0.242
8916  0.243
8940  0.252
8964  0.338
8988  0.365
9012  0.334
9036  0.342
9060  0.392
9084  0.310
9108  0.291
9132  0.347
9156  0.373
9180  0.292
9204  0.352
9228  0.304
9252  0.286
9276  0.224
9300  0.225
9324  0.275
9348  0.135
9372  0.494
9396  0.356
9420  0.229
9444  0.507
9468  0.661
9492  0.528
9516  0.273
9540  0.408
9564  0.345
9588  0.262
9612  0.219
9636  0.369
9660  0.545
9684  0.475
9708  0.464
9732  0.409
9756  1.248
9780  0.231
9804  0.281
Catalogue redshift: 0.95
